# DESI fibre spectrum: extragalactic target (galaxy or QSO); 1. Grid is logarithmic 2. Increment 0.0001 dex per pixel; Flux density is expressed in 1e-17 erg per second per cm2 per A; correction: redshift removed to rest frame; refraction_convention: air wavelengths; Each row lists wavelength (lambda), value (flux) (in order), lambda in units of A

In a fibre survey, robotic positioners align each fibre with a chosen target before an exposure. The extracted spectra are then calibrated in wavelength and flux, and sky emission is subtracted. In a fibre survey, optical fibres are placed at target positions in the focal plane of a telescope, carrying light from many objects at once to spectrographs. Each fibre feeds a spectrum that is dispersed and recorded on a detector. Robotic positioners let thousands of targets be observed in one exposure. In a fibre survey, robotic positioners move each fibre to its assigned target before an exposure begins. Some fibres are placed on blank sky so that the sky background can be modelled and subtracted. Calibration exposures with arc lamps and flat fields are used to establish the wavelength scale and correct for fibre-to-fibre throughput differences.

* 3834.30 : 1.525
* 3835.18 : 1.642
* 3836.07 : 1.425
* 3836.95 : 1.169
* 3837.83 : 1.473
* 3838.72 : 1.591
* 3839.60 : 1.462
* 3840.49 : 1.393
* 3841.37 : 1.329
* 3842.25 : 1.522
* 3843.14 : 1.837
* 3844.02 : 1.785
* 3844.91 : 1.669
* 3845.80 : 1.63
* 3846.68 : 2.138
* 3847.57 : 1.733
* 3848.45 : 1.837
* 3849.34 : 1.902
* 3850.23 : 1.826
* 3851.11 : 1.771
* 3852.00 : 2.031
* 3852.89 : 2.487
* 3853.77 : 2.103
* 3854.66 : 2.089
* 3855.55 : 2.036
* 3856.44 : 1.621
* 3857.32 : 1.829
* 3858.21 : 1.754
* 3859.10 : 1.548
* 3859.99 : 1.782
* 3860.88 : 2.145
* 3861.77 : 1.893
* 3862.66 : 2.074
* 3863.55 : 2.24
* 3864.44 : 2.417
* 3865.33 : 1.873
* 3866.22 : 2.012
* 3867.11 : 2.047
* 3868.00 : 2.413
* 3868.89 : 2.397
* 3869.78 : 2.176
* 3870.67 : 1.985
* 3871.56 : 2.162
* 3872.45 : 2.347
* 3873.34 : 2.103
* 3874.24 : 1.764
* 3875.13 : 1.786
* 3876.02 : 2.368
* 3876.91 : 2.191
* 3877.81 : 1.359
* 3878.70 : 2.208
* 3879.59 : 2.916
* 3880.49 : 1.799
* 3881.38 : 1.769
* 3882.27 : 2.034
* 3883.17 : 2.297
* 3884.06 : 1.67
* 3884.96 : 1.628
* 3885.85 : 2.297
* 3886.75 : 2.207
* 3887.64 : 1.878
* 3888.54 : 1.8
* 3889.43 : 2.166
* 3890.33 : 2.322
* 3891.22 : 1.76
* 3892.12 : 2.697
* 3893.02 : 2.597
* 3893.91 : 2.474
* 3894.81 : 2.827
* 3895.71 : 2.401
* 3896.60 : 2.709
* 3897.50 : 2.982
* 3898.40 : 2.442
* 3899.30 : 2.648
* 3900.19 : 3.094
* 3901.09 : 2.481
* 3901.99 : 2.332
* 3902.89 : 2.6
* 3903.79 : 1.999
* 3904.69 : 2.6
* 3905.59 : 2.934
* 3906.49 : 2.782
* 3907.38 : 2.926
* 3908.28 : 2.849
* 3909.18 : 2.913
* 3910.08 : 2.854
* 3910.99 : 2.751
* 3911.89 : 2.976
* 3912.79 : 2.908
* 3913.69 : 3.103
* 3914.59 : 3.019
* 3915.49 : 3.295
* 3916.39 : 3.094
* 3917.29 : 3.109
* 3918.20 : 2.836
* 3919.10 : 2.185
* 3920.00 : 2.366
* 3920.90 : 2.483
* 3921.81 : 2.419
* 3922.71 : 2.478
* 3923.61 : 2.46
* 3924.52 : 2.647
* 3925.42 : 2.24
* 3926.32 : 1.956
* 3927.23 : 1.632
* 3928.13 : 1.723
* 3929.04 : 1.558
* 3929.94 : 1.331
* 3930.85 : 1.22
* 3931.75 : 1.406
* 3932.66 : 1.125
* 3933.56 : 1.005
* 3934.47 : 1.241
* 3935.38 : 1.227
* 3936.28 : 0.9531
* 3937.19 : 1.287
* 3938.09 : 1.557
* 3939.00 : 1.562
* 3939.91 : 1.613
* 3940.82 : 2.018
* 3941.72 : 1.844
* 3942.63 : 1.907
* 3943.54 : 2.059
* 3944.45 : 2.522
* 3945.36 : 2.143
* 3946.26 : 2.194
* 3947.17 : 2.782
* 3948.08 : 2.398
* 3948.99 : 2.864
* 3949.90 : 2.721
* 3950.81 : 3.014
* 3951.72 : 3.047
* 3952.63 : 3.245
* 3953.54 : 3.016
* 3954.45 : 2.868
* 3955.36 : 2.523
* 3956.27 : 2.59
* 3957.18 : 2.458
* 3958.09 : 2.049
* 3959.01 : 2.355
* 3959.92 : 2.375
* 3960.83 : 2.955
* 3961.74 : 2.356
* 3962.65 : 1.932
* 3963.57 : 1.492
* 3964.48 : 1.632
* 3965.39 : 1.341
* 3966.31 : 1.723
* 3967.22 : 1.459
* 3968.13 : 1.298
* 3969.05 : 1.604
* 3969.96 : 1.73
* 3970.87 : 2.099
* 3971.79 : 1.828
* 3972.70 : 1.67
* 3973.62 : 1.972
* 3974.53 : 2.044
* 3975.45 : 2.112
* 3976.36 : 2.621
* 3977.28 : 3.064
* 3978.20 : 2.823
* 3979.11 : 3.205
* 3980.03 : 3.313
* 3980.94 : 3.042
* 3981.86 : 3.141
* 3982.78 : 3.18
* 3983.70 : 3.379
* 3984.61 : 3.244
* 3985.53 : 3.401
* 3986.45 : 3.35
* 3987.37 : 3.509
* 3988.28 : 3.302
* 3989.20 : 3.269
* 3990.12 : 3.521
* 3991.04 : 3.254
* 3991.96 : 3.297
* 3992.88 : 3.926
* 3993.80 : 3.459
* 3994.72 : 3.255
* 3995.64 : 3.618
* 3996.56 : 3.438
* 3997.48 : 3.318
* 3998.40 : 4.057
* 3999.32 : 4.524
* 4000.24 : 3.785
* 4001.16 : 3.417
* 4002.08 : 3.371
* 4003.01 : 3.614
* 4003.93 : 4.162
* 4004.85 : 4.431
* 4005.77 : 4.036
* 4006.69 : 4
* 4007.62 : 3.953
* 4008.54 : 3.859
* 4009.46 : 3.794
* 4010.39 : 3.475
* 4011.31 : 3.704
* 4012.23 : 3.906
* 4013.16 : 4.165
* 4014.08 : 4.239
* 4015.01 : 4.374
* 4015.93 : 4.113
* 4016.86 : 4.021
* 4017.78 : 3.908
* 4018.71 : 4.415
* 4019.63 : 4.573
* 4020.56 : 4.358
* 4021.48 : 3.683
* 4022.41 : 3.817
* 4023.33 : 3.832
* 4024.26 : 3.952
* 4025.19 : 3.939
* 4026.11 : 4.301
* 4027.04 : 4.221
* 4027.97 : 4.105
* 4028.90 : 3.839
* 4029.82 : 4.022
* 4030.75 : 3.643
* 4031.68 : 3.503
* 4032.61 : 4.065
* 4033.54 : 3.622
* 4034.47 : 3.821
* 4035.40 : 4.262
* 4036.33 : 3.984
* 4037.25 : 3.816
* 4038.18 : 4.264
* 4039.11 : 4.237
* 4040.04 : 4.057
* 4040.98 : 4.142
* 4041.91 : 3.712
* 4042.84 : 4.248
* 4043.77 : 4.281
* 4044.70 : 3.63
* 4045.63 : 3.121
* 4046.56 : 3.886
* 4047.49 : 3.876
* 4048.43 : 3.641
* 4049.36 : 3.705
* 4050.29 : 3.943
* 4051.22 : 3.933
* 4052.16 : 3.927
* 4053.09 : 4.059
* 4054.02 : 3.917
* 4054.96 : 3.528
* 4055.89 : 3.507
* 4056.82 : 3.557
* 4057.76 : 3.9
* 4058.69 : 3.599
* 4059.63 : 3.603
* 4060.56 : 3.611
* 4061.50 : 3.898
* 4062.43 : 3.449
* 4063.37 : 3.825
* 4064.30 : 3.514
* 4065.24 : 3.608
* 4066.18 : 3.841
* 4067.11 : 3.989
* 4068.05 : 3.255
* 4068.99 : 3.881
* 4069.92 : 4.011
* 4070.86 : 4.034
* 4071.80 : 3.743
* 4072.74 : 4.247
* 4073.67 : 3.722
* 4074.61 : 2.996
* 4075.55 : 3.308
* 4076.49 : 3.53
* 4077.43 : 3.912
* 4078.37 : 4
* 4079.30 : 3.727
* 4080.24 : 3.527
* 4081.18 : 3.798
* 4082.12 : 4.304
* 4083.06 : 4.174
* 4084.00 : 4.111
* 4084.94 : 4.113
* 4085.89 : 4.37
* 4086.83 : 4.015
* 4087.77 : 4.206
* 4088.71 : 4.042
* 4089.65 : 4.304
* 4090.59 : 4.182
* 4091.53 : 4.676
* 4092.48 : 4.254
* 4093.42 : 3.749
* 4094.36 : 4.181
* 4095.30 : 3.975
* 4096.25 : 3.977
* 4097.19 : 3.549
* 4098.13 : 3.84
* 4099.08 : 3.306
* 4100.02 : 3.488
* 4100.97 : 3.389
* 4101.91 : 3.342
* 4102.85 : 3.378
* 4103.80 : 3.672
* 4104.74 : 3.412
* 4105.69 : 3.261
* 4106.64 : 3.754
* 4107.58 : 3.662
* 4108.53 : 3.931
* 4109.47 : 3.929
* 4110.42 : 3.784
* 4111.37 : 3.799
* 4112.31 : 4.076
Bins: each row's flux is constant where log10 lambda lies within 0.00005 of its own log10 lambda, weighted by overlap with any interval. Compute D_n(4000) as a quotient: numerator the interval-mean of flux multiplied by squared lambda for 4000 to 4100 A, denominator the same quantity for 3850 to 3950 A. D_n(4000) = 1.92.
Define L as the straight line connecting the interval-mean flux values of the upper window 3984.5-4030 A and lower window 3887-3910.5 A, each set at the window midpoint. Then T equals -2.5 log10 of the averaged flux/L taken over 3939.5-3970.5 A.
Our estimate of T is 0.39 mag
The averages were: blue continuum 2.54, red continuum 3.83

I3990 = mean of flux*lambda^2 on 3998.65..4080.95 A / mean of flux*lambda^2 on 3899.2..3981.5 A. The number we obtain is 1.78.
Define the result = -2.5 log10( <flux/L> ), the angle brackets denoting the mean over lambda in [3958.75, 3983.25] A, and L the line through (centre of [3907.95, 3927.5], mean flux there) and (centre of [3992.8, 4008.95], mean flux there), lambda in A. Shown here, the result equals 0.45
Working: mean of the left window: 2.67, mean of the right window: 3.79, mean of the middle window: 2.24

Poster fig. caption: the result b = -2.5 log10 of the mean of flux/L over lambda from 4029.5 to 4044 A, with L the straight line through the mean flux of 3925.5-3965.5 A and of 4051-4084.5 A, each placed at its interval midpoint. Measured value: -0.193 mag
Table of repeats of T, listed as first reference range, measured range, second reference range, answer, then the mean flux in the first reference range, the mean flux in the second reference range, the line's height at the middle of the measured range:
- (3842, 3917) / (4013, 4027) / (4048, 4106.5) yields -0.22 mag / 2.25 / 3.8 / 3.35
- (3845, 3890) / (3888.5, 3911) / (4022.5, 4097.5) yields -0.11 mag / 2.01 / 3.89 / 2.32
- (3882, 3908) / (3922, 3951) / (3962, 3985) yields 0.23 mag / 2.41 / 2.28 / 2.34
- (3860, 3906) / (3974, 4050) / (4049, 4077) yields -0.13 mag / 2.24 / 3.72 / 3.3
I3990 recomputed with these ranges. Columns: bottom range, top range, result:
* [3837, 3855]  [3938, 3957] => 1.44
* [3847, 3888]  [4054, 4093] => 2.12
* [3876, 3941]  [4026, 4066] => 1.84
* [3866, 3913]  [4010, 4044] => 1.83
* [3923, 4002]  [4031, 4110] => 1.64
